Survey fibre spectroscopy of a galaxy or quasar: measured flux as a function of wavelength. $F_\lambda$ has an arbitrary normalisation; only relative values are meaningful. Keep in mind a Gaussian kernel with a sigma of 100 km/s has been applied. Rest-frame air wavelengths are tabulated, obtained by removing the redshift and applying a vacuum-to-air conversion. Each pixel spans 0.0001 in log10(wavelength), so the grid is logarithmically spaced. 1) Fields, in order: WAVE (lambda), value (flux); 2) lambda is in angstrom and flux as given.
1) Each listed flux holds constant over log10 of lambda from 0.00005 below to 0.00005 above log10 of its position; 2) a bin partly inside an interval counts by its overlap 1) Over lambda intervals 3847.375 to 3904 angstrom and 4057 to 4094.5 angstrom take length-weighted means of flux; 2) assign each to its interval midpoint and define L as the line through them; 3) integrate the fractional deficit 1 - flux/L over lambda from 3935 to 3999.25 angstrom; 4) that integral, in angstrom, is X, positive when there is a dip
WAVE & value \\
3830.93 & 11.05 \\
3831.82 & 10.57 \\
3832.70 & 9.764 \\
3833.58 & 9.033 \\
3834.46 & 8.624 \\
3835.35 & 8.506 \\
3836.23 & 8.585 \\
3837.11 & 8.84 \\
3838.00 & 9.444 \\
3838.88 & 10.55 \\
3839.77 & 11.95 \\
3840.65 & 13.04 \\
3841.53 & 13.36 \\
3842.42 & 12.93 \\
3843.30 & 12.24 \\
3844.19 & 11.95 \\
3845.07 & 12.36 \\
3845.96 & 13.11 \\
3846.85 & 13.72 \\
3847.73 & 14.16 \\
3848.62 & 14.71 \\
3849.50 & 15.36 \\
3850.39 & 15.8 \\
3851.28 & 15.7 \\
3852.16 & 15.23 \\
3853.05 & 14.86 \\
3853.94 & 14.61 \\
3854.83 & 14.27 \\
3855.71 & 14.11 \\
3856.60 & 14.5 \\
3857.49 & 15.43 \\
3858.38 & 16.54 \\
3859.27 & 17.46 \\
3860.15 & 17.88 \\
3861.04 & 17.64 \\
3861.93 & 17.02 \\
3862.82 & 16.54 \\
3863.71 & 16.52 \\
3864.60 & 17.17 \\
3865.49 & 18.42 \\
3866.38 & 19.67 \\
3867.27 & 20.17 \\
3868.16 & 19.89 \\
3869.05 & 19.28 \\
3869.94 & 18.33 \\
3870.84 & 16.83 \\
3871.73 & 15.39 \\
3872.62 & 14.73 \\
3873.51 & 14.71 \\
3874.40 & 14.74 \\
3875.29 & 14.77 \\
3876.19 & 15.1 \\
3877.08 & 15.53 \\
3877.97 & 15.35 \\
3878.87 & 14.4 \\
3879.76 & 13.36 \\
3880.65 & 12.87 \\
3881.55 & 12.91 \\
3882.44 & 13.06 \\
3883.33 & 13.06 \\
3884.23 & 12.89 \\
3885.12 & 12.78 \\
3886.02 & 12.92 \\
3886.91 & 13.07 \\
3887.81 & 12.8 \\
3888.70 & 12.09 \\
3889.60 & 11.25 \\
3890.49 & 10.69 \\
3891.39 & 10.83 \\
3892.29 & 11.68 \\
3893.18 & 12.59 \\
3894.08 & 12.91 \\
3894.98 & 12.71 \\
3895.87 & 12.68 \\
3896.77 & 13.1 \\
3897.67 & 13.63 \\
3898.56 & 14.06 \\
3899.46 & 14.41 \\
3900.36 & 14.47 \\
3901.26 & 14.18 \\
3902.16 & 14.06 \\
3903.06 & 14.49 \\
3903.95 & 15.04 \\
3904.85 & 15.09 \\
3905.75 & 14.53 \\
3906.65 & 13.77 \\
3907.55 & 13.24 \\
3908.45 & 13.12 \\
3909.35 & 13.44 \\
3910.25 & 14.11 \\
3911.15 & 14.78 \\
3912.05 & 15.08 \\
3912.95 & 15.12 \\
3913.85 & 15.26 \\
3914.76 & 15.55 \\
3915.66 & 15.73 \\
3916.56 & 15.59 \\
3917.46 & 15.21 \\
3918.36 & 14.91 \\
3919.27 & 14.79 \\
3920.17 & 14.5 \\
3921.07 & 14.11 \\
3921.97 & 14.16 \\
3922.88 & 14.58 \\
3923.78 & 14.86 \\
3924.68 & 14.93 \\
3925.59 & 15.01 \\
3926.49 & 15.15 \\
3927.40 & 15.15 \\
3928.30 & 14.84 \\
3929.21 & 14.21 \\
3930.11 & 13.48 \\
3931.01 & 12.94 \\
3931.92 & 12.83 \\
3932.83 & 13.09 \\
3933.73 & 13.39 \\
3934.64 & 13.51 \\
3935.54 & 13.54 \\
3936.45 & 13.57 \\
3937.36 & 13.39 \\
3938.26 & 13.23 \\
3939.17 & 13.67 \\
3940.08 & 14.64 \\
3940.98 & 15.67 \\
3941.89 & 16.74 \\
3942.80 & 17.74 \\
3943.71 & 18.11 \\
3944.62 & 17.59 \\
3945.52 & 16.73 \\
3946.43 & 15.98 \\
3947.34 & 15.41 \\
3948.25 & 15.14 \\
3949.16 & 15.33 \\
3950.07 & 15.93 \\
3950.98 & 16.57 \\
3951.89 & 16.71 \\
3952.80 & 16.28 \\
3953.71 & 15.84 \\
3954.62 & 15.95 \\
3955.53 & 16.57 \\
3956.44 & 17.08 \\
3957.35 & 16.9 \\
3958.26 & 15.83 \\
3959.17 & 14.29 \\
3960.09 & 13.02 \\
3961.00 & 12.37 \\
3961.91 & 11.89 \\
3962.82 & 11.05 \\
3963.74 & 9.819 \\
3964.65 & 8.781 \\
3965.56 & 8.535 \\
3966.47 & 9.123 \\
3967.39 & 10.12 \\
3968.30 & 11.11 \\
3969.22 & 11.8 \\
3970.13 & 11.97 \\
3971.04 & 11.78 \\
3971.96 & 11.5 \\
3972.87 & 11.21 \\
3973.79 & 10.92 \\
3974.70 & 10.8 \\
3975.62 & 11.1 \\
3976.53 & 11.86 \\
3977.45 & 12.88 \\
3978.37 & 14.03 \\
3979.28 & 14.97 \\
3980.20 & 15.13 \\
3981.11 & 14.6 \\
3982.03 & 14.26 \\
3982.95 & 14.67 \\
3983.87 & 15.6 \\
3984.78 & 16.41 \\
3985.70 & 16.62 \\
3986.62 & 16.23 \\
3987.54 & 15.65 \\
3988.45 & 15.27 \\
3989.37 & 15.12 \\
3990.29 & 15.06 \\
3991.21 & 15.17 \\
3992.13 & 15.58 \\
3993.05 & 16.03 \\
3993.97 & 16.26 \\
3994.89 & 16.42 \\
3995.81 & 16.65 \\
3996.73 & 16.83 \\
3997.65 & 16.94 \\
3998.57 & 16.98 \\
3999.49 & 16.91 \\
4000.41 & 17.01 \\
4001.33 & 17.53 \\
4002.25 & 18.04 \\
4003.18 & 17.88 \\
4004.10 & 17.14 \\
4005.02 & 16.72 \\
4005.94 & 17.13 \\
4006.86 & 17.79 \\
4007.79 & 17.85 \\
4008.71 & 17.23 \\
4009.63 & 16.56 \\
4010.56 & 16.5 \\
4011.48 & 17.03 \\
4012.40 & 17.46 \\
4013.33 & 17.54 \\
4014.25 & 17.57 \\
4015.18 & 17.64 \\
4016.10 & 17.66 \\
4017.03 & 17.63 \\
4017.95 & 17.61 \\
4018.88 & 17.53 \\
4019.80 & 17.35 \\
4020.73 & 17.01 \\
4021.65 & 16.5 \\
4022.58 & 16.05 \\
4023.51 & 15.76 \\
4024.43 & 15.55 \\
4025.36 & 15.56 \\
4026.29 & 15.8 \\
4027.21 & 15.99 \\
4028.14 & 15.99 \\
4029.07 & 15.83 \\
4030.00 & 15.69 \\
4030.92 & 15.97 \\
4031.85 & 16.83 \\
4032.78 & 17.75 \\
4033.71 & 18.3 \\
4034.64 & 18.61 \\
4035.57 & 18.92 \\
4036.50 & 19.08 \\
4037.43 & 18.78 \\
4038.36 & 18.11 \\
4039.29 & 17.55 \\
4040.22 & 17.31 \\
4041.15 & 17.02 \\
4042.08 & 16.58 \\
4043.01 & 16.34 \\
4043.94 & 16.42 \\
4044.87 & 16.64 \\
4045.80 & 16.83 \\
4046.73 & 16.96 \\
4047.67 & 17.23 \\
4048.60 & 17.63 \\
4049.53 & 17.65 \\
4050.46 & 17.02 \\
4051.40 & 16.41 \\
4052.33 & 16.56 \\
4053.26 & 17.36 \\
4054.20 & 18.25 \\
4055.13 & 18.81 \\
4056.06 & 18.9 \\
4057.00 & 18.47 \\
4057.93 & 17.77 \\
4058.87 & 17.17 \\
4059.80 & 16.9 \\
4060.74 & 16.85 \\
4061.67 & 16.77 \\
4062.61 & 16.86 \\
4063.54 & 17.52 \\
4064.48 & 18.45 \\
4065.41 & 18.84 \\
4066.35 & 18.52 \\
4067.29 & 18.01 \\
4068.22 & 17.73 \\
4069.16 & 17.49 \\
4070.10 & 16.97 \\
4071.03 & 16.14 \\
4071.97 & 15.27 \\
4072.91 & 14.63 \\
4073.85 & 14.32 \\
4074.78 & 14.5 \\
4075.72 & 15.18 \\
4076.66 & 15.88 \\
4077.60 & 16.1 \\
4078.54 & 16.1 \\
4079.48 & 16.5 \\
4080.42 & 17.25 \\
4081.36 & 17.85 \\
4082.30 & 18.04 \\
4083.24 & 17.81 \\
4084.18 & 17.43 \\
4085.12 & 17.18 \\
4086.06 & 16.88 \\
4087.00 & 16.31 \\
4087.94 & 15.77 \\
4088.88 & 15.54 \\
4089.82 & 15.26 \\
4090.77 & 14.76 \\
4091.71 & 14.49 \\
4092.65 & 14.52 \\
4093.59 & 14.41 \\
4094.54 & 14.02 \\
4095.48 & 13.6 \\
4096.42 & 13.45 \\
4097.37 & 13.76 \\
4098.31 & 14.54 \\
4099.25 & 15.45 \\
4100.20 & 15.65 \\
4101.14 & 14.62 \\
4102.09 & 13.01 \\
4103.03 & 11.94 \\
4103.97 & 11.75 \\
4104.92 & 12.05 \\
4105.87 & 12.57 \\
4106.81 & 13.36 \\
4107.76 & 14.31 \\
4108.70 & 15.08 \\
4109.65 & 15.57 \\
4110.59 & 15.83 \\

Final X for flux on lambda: 4.9 angstrom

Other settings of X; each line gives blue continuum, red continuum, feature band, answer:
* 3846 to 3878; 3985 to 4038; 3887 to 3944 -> 8.06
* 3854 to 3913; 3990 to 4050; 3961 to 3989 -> 6.17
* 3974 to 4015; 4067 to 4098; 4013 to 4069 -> -4.92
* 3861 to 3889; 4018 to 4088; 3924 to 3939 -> 1.90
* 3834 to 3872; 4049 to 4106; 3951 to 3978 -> 4.67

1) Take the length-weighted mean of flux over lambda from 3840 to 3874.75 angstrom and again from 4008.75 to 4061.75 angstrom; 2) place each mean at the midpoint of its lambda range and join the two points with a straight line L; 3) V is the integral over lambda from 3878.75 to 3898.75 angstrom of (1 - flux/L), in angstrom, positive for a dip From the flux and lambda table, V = 4.1 angstrom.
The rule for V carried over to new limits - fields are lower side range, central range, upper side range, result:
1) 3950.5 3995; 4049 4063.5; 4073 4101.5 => -2.3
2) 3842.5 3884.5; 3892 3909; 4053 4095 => 2.1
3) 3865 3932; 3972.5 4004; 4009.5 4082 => 1.6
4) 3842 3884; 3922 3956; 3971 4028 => 1.2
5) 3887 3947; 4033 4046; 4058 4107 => -2.0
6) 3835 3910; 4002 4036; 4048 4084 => -1.4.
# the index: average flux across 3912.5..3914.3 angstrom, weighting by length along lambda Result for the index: 15.2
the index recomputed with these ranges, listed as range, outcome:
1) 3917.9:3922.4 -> 14.5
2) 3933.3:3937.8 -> 13.5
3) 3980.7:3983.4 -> 14.5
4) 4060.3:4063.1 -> 16.9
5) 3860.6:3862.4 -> 17.3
